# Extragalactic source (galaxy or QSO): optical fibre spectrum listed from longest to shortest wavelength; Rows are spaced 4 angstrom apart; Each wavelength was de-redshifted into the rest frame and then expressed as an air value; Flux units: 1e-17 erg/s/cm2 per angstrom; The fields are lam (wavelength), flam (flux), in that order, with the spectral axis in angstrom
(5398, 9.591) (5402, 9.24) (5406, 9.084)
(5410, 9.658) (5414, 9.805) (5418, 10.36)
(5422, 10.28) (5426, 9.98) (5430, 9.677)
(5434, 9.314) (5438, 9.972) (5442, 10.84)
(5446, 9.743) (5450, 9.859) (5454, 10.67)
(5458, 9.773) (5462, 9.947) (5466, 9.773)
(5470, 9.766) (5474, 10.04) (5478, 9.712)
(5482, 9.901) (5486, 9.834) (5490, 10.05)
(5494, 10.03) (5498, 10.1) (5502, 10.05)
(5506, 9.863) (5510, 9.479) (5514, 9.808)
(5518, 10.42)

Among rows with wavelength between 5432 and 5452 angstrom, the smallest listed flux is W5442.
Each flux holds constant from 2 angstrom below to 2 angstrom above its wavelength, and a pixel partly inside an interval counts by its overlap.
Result 9.314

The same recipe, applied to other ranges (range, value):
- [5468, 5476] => 9.766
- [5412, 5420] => 9.805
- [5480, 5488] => 9.834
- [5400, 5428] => 9.084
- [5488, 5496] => 10.03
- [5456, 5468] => 9.773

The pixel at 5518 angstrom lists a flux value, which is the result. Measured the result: 10.42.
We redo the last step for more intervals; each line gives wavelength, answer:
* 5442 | 10.84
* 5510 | 9.479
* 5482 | 9.901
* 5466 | 9.773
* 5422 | 10.28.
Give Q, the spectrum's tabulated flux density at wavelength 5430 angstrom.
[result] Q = 9.677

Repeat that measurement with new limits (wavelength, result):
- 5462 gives 9.947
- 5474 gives 10.04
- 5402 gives 9.24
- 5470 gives 9.766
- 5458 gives 9.773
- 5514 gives 9.808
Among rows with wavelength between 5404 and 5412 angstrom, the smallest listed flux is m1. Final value 9.084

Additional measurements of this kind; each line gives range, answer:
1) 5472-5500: 9.712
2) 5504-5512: 9.479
